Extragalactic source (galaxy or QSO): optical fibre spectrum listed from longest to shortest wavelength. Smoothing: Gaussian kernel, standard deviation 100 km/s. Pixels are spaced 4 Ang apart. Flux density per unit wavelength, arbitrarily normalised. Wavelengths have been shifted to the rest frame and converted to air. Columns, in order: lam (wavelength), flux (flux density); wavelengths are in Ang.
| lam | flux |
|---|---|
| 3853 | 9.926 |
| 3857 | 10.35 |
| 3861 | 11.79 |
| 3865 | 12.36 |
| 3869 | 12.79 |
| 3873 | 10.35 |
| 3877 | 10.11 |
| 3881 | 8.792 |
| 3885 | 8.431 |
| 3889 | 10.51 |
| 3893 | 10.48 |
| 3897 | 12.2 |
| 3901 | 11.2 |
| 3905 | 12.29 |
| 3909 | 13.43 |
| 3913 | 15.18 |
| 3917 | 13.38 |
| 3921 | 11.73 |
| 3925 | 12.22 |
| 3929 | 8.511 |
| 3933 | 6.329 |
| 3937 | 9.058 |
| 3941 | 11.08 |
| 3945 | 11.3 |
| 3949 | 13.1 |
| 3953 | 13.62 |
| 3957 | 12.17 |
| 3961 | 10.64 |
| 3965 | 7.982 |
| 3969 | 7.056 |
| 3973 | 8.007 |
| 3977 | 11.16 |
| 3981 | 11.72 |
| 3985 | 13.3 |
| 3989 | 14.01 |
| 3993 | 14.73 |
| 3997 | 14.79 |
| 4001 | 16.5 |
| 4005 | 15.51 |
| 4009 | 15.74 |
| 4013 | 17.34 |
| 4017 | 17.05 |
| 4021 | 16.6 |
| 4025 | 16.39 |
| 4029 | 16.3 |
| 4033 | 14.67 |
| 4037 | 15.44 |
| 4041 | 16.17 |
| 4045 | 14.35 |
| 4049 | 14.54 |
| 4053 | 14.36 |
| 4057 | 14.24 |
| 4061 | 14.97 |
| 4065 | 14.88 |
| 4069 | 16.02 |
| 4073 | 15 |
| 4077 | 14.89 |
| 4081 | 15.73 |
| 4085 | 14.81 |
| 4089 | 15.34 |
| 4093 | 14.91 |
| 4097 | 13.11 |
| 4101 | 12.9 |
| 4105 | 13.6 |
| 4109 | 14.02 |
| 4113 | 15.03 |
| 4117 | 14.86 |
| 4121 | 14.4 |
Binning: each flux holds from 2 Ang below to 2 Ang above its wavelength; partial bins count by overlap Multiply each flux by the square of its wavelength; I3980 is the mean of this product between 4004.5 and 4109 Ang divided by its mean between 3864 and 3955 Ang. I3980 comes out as 1.45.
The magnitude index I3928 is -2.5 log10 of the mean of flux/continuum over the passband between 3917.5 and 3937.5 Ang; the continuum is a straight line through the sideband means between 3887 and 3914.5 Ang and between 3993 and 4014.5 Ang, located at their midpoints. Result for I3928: 0.30 mag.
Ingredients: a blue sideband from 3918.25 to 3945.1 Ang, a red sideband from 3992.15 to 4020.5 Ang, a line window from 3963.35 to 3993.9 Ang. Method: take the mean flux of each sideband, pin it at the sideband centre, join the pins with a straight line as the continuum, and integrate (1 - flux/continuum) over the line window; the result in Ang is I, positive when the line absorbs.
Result 6.69 Ang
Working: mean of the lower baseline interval 10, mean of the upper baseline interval 16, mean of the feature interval 10.9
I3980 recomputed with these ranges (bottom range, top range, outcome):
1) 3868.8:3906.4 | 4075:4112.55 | 1.51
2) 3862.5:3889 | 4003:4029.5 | 1.68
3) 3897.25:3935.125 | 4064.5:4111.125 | 1.37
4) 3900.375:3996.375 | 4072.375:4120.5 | 1.36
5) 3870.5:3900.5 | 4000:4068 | 1.64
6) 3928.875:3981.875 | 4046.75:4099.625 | 1.55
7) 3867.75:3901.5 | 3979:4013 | 1.49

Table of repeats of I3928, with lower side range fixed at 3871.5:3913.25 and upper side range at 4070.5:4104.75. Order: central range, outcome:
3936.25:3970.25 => 0.12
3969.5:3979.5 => 0.32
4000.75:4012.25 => -0.22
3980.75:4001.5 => -0.11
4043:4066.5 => -0.04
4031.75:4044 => -0.13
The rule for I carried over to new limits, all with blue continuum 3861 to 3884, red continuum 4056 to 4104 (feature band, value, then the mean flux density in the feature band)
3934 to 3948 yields 2.04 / 10.4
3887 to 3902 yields 0.24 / 11.1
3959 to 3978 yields 5.69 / 8.85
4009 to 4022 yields -3.19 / 16.8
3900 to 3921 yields -2.71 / 13.1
